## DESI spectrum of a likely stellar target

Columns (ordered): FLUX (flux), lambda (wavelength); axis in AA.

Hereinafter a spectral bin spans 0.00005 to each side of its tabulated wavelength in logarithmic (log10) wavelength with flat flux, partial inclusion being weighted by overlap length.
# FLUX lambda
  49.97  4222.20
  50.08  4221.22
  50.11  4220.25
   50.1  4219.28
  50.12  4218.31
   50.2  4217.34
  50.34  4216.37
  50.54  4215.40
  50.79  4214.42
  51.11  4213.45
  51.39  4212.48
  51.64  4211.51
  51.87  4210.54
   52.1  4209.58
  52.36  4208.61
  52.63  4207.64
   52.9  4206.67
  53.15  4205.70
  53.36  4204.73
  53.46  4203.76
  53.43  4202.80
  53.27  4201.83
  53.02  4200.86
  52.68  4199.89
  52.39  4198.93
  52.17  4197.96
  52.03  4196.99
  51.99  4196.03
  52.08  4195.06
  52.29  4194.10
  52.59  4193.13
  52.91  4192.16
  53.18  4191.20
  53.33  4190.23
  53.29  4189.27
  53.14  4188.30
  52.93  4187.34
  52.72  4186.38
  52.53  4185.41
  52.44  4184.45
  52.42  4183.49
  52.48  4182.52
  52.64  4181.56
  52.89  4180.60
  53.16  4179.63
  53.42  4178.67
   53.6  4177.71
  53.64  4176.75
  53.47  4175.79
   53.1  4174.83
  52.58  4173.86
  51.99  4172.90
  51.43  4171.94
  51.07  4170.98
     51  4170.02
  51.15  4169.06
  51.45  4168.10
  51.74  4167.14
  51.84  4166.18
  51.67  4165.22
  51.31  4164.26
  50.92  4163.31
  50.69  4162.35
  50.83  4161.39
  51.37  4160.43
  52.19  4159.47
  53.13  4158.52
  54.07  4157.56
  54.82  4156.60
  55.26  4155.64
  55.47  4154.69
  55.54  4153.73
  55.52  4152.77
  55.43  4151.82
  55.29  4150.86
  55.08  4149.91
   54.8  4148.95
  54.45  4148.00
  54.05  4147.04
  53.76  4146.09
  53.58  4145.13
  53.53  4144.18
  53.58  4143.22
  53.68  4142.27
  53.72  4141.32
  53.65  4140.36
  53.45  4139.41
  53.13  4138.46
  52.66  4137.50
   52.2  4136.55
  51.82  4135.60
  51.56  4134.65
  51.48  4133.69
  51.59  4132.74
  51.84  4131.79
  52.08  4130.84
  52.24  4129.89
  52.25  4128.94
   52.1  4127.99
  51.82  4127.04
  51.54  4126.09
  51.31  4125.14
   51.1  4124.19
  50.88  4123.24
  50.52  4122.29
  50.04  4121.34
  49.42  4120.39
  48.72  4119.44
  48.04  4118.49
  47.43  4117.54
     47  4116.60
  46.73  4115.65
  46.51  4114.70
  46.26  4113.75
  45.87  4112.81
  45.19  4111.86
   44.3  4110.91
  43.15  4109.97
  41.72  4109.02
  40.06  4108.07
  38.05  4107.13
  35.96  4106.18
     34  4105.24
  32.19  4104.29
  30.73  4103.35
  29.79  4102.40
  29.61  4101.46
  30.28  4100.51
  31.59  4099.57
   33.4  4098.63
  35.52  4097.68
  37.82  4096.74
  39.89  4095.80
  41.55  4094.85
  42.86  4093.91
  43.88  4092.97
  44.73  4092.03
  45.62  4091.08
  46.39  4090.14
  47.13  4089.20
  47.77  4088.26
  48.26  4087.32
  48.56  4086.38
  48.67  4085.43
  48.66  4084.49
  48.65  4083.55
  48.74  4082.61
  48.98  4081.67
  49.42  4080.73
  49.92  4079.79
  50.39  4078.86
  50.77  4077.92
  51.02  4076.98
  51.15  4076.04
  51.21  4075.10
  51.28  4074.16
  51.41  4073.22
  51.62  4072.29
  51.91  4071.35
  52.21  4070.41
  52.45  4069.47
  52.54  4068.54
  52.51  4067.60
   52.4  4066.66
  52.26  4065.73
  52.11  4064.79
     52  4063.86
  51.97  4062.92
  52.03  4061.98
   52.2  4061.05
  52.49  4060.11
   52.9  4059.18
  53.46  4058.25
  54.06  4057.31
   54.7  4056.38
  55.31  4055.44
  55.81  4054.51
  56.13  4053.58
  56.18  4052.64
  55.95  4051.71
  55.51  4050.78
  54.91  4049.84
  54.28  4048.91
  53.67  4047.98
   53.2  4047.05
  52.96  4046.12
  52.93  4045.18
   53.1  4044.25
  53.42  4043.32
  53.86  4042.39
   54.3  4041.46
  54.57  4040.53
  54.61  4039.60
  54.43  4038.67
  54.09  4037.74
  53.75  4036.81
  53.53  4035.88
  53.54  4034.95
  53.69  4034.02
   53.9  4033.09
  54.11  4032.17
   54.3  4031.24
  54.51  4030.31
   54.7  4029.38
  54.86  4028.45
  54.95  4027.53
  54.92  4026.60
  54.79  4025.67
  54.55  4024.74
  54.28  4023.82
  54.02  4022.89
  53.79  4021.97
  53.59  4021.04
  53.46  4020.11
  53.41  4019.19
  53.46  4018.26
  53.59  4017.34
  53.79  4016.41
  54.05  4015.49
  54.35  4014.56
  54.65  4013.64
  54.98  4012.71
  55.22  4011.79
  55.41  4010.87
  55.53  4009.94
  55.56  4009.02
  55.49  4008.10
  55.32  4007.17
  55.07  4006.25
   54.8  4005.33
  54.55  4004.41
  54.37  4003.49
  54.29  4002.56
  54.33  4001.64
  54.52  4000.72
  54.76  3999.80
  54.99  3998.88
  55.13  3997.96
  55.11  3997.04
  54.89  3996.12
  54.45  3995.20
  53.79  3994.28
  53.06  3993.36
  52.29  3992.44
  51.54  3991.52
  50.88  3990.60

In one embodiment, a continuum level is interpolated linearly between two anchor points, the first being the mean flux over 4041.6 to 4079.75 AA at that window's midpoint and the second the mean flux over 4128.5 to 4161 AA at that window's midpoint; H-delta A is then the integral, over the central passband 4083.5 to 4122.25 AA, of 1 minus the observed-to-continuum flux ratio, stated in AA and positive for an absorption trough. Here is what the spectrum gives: 7.98 AA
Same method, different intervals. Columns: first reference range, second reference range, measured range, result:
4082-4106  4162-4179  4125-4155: -3.7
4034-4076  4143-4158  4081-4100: 3.5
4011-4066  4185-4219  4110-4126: 1.5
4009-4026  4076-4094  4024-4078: -2.4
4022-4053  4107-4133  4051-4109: 5.0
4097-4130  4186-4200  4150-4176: -2.0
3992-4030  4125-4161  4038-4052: 0.0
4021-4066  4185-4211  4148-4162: -0.3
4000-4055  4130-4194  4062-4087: 1.4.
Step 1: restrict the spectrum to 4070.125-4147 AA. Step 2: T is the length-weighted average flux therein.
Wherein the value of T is 47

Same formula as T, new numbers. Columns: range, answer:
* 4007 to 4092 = 52.8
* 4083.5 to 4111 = 40.2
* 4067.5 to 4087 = 50.5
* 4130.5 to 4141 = 52.3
